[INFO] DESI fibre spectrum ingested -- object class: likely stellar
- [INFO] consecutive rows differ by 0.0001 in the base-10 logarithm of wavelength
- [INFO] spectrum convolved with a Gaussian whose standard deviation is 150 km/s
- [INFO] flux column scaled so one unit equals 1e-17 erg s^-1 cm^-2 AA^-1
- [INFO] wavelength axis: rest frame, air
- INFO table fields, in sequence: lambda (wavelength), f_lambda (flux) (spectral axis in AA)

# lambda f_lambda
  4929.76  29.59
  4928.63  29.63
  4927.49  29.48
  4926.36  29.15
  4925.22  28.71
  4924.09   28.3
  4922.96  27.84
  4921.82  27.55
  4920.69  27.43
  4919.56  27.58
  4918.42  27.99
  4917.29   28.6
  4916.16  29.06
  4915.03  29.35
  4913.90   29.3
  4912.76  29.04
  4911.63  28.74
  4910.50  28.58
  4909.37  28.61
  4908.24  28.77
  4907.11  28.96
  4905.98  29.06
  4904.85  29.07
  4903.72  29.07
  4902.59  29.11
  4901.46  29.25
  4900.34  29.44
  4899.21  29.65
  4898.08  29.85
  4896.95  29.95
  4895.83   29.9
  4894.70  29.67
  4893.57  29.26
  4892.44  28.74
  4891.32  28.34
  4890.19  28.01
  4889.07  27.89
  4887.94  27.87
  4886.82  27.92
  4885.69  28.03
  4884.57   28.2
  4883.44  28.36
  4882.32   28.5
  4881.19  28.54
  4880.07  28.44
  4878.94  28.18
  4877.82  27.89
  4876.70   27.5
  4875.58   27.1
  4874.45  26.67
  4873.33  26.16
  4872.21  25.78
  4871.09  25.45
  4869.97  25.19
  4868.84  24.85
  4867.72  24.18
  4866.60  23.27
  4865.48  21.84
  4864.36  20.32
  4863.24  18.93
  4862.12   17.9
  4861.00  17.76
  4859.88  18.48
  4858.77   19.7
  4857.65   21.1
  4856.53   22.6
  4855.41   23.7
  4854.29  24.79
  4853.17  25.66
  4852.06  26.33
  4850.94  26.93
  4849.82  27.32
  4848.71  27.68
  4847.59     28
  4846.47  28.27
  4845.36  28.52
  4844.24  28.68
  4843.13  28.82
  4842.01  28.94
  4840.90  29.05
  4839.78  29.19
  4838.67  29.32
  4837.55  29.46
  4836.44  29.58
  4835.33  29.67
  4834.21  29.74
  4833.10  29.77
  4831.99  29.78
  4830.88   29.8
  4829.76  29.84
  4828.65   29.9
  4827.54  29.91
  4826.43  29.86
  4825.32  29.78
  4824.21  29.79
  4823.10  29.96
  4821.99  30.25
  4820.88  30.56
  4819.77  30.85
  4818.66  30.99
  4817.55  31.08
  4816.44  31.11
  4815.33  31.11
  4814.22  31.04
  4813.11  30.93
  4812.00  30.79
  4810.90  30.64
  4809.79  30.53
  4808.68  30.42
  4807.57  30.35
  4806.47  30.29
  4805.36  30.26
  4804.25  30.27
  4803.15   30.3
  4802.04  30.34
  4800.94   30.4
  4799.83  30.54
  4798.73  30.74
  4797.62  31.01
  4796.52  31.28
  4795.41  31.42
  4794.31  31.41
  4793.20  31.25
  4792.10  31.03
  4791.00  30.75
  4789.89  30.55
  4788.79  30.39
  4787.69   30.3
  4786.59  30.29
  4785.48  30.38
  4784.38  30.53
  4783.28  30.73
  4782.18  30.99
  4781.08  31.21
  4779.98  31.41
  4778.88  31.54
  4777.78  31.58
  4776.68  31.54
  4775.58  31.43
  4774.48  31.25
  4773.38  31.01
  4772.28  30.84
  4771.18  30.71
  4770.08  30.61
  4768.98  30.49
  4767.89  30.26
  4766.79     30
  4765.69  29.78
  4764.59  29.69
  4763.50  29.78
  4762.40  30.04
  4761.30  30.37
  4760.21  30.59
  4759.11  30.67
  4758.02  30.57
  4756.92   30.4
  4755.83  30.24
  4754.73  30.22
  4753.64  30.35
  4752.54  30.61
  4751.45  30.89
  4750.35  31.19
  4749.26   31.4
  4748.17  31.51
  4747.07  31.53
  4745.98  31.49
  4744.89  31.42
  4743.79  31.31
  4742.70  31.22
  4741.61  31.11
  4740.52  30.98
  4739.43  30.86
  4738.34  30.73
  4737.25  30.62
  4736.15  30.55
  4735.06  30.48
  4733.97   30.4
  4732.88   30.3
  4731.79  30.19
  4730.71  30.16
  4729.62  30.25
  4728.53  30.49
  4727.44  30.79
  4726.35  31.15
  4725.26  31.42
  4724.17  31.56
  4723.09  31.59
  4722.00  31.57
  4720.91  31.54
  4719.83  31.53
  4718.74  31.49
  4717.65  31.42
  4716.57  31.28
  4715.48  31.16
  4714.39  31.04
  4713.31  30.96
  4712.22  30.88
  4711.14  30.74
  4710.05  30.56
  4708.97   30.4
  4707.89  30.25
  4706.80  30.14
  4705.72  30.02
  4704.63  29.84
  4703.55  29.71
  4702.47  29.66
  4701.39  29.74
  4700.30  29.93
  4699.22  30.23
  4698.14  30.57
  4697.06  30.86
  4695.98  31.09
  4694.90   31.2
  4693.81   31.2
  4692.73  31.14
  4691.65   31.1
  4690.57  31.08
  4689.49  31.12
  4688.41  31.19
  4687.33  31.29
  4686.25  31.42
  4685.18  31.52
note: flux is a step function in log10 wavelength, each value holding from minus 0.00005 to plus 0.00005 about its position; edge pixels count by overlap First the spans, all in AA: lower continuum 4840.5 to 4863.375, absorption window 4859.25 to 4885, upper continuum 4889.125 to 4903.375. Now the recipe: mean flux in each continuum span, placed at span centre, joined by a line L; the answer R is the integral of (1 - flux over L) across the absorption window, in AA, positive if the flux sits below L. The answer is 2.07 AA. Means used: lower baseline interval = 24.8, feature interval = 24.7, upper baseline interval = 29.2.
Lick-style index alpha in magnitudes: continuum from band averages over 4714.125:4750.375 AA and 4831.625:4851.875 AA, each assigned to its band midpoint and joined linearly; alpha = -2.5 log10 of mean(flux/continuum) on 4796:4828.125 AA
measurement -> -0.04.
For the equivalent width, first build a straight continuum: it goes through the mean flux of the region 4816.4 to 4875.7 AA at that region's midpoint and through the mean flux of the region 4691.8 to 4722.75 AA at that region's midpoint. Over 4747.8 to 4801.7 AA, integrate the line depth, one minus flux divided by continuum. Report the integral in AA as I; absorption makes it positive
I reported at -3.6 AA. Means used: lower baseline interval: 30.7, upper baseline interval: 26.8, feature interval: 30.7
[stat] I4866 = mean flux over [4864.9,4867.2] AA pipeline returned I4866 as 22.6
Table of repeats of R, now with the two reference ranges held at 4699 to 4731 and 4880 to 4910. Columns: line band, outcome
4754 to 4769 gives 0.01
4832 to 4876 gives 5.53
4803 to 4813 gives -0.24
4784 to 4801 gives -0.49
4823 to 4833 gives -0.10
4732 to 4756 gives -0.37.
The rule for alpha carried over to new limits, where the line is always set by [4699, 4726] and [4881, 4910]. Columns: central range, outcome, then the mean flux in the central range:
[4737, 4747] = -0.024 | 31.1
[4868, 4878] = 0.115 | 26.2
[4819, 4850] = 0.003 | 29.4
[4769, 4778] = -0.033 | 31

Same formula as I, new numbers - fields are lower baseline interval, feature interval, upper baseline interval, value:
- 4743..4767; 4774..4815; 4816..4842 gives -0.73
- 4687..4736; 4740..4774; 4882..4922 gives -0.45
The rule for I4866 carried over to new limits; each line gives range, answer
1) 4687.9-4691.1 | 31.1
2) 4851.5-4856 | 25.1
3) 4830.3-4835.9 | 29.7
